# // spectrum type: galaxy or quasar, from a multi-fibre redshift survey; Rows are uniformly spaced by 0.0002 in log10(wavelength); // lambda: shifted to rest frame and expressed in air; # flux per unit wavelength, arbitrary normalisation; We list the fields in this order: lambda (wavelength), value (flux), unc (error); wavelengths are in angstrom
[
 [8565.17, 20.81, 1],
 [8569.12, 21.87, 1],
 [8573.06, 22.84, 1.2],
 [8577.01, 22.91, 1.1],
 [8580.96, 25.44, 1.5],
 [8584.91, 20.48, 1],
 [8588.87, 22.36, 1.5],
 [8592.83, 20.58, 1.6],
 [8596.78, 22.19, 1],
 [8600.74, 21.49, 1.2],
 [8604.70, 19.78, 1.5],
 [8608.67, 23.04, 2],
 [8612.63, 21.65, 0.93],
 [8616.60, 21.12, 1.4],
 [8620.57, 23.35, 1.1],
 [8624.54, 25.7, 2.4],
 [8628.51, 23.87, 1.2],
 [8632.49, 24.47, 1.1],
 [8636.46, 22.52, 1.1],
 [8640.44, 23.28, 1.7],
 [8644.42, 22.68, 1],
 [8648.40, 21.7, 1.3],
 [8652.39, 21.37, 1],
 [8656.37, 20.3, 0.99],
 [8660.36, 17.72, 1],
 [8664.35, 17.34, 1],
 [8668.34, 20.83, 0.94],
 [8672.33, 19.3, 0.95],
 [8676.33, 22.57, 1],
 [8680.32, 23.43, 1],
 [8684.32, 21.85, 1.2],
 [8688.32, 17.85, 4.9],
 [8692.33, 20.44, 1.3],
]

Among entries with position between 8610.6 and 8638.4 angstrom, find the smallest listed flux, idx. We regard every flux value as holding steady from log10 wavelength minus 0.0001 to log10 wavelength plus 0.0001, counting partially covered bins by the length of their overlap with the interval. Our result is 21.12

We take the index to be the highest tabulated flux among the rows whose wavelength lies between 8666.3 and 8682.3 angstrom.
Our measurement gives 23.43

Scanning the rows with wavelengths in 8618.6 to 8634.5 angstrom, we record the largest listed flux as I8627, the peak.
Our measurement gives 25.7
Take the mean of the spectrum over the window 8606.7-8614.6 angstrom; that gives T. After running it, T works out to 22.4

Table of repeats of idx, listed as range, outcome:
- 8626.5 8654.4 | 21.37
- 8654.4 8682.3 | 17.34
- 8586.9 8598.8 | 20.58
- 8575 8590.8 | 20.48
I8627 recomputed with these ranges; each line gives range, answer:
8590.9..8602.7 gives 22.19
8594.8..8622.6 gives 23.35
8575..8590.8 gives 25.44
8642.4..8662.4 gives 22.68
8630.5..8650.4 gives 24.47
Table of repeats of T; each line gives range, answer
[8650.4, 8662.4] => 19.8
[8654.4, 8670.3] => 19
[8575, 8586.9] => 22.9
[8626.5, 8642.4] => 23.5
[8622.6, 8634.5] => 24.7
